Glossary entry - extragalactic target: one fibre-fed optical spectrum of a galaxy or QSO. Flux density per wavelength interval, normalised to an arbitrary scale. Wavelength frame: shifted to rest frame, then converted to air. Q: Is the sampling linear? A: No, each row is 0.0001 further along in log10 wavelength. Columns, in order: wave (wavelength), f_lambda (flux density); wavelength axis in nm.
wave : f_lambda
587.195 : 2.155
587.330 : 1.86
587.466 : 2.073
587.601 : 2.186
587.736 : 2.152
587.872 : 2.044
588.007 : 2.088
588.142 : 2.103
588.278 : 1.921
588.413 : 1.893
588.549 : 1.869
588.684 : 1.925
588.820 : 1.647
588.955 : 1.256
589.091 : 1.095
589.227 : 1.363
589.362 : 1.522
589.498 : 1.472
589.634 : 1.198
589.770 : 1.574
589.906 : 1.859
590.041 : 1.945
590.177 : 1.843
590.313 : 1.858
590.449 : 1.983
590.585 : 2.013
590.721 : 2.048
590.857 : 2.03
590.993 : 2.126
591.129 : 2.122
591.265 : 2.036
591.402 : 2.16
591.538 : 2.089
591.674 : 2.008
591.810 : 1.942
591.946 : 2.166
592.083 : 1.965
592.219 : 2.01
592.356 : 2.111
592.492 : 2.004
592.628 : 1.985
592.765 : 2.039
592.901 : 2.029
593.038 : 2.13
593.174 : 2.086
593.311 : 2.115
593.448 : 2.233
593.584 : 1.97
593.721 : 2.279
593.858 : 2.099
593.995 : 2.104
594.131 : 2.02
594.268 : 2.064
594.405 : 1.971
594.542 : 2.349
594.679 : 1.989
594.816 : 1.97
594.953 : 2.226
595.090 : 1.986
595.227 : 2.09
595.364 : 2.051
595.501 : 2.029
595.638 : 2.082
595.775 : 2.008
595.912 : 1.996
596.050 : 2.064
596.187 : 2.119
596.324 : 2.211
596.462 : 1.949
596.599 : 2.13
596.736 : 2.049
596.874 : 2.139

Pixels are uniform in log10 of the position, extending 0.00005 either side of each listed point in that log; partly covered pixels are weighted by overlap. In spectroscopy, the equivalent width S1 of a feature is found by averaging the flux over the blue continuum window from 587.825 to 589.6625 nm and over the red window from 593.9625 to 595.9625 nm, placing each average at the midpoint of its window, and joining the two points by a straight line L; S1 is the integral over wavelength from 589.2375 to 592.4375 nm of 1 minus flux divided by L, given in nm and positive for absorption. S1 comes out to -0.17 nm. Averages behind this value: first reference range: 1.68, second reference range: 2.06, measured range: 1.91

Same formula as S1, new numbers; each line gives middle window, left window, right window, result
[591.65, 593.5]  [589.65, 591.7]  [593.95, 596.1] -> -0.050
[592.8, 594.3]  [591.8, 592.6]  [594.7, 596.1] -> -0.044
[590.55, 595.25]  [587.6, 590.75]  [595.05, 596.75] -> -0.345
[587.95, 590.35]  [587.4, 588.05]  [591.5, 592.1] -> 0.459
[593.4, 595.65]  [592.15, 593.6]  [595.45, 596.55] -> -0.026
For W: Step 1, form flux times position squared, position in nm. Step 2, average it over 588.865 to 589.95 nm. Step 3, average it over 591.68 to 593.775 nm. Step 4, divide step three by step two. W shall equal 1.48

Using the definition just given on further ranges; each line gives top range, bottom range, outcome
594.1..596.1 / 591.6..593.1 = 1.02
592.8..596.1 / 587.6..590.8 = 1.19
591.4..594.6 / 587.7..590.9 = 1.19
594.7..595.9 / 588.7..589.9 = 1.46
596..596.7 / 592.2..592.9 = 1.04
